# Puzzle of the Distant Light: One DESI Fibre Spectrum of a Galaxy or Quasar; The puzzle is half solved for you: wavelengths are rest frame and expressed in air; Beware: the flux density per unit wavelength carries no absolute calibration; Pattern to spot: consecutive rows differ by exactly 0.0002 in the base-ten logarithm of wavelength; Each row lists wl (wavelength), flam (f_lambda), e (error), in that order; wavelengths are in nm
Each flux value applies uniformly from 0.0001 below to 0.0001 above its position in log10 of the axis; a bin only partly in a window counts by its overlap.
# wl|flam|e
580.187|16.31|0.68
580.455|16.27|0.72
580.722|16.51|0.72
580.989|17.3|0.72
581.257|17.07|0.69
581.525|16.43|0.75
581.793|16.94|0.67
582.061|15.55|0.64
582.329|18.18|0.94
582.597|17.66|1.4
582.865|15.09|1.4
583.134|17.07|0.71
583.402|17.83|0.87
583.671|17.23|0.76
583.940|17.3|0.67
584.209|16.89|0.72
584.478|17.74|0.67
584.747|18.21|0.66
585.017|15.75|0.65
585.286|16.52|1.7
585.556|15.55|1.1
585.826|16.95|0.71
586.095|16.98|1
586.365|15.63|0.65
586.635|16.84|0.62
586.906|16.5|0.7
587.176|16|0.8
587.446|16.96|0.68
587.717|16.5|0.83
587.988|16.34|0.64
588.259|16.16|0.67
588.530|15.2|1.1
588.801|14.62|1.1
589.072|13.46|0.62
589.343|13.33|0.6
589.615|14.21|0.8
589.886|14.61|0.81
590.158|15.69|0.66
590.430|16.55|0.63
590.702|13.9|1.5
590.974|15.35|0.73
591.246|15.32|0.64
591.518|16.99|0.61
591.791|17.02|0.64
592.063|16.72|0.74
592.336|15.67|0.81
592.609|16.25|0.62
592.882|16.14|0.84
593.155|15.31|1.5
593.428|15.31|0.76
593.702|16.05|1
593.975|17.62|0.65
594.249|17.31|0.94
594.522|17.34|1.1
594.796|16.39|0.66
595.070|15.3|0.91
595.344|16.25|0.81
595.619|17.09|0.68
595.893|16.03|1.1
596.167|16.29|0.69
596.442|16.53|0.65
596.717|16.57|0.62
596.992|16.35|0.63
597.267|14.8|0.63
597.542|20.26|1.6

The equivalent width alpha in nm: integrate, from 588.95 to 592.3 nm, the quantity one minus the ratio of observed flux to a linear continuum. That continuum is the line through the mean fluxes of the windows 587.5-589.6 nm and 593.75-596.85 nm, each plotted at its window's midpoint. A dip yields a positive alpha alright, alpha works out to 0.06 nm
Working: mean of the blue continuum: 15.1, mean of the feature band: 15.3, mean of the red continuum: 16.6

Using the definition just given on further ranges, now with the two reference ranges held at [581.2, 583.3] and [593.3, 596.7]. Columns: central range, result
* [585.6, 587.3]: 0.02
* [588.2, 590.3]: 0.25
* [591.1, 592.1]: 0.00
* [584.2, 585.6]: -0.01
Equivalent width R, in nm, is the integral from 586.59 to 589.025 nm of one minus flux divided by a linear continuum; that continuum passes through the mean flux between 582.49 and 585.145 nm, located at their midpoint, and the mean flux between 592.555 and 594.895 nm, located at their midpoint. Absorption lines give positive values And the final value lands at 0.12 nm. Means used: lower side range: 17.1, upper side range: 16.4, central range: 16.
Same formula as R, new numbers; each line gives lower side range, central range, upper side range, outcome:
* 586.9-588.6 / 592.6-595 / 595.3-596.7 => 0.002 nm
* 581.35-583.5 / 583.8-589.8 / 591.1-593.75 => 0.163 nm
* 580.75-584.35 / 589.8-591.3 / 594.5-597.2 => 0.120 nm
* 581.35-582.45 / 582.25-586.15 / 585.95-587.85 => -0.079 nm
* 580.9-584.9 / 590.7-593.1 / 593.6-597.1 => 0.098 nm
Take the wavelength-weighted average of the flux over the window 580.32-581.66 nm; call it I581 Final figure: 16.7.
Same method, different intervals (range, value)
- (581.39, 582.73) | 17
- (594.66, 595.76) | 16.3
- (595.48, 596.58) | 16.5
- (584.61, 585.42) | 16.8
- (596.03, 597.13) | 16.4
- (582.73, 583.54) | 16.7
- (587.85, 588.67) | 15.9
